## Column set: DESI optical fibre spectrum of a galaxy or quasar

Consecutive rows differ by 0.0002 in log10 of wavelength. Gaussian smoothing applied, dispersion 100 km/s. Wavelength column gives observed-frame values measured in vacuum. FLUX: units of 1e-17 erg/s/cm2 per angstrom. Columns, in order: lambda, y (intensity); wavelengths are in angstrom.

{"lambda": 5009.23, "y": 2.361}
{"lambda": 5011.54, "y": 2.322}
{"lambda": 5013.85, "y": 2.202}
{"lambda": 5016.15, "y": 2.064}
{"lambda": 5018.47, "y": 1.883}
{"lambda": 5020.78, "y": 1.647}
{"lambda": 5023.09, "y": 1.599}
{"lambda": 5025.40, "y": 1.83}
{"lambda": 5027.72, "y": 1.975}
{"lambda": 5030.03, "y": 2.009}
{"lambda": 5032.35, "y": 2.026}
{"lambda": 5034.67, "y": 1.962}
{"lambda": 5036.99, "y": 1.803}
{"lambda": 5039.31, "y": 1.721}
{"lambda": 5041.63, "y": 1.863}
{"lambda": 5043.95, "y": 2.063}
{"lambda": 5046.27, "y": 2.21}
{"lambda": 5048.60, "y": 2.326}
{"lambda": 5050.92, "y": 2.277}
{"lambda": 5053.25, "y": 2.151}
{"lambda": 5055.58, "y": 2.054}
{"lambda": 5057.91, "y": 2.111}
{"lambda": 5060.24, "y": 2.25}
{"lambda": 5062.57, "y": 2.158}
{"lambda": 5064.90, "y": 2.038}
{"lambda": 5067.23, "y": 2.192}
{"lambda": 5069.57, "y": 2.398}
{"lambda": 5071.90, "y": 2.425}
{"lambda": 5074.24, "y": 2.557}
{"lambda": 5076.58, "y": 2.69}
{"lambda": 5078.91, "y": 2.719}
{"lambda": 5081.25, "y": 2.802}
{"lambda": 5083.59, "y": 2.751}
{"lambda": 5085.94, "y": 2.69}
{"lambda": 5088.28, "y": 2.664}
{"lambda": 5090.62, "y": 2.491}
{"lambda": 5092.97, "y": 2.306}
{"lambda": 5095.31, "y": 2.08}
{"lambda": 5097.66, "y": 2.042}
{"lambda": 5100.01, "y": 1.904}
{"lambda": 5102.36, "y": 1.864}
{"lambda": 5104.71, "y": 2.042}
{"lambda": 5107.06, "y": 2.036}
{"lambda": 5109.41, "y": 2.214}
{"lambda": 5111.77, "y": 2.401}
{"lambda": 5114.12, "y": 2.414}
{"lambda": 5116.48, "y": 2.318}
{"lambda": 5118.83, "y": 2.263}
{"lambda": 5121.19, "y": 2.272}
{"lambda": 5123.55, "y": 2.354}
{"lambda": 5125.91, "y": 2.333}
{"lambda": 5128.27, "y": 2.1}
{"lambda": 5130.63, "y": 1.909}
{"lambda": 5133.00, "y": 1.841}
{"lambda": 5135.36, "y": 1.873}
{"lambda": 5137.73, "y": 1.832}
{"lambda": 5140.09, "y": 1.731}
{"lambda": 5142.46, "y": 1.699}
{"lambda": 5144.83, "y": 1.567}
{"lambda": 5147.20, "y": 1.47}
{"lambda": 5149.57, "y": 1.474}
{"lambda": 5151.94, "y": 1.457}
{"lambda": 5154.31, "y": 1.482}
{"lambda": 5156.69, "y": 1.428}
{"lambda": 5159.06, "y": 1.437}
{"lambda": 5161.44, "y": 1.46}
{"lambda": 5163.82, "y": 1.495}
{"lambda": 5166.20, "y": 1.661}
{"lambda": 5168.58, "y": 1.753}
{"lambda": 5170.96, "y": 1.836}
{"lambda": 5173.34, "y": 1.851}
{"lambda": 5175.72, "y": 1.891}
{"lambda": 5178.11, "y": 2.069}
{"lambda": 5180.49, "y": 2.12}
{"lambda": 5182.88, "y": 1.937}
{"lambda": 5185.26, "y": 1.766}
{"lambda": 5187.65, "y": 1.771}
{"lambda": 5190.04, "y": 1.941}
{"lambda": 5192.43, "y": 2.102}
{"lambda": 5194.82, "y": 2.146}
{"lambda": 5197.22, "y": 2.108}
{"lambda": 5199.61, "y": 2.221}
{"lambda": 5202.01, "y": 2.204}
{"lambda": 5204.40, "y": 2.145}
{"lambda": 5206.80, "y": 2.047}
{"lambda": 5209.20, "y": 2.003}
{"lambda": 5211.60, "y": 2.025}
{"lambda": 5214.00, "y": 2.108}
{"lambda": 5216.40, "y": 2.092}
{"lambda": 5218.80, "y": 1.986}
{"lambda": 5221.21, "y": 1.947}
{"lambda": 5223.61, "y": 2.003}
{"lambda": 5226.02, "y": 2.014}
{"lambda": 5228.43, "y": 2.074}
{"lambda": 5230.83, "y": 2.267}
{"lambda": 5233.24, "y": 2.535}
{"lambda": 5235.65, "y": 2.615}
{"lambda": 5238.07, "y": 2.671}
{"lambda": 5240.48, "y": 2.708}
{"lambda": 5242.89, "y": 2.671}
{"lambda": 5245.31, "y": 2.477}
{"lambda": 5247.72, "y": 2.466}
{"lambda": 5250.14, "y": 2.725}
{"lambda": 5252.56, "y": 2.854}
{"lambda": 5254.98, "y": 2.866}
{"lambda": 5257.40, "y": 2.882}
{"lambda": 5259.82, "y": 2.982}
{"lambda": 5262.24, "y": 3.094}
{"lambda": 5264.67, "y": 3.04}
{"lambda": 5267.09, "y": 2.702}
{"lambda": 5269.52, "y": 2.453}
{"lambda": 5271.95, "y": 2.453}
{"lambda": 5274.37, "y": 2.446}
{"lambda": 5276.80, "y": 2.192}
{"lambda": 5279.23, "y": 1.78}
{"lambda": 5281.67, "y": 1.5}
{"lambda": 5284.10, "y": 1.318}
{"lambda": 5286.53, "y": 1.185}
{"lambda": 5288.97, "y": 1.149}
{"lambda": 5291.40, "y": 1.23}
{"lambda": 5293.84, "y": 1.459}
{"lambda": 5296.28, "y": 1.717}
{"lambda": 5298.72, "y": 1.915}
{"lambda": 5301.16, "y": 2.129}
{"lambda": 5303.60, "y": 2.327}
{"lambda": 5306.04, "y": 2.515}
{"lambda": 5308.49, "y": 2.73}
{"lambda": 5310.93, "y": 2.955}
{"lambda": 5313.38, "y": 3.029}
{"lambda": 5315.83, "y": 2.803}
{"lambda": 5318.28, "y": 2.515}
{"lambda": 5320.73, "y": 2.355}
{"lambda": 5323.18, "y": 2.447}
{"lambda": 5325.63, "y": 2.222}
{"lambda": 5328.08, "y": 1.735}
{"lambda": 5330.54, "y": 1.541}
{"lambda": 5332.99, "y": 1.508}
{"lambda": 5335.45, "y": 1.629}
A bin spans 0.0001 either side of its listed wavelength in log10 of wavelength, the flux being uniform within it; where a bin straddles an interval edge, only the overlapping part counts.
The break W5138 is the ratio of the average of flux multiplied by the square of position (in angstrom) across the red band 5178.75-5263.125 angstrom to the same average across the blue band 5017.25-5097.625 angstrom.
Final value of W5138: 1.12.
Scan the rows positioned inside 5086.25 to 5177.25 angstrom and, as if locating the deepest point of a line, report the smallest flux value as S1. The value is 1.428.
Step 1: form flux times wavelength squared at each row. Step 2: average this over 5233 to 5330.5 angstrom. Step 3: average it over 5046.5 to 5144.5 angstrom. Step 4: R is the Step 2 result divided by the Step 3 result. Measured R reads 1.13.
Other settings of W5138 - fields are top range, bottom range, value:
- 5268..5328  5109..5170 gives 1.22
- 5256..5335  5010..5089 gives 1.10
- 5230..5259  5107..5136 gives 1.27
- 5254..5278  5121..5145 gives 1.46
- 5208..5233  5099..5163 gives 1.13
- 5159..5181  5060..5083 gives 0.75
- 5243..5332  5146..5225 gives 1.27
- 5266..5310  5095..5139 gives 0.99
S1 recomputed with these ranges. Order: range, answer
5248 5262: 2.725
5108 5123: 2.214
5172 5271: 1.766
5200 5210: 2.003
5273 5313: 1.149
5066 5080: 2.192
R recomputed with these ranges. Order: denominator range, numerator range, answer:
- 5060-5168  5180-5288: 1.14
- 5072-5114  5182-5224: 0.90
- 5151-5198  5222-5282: 1.45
